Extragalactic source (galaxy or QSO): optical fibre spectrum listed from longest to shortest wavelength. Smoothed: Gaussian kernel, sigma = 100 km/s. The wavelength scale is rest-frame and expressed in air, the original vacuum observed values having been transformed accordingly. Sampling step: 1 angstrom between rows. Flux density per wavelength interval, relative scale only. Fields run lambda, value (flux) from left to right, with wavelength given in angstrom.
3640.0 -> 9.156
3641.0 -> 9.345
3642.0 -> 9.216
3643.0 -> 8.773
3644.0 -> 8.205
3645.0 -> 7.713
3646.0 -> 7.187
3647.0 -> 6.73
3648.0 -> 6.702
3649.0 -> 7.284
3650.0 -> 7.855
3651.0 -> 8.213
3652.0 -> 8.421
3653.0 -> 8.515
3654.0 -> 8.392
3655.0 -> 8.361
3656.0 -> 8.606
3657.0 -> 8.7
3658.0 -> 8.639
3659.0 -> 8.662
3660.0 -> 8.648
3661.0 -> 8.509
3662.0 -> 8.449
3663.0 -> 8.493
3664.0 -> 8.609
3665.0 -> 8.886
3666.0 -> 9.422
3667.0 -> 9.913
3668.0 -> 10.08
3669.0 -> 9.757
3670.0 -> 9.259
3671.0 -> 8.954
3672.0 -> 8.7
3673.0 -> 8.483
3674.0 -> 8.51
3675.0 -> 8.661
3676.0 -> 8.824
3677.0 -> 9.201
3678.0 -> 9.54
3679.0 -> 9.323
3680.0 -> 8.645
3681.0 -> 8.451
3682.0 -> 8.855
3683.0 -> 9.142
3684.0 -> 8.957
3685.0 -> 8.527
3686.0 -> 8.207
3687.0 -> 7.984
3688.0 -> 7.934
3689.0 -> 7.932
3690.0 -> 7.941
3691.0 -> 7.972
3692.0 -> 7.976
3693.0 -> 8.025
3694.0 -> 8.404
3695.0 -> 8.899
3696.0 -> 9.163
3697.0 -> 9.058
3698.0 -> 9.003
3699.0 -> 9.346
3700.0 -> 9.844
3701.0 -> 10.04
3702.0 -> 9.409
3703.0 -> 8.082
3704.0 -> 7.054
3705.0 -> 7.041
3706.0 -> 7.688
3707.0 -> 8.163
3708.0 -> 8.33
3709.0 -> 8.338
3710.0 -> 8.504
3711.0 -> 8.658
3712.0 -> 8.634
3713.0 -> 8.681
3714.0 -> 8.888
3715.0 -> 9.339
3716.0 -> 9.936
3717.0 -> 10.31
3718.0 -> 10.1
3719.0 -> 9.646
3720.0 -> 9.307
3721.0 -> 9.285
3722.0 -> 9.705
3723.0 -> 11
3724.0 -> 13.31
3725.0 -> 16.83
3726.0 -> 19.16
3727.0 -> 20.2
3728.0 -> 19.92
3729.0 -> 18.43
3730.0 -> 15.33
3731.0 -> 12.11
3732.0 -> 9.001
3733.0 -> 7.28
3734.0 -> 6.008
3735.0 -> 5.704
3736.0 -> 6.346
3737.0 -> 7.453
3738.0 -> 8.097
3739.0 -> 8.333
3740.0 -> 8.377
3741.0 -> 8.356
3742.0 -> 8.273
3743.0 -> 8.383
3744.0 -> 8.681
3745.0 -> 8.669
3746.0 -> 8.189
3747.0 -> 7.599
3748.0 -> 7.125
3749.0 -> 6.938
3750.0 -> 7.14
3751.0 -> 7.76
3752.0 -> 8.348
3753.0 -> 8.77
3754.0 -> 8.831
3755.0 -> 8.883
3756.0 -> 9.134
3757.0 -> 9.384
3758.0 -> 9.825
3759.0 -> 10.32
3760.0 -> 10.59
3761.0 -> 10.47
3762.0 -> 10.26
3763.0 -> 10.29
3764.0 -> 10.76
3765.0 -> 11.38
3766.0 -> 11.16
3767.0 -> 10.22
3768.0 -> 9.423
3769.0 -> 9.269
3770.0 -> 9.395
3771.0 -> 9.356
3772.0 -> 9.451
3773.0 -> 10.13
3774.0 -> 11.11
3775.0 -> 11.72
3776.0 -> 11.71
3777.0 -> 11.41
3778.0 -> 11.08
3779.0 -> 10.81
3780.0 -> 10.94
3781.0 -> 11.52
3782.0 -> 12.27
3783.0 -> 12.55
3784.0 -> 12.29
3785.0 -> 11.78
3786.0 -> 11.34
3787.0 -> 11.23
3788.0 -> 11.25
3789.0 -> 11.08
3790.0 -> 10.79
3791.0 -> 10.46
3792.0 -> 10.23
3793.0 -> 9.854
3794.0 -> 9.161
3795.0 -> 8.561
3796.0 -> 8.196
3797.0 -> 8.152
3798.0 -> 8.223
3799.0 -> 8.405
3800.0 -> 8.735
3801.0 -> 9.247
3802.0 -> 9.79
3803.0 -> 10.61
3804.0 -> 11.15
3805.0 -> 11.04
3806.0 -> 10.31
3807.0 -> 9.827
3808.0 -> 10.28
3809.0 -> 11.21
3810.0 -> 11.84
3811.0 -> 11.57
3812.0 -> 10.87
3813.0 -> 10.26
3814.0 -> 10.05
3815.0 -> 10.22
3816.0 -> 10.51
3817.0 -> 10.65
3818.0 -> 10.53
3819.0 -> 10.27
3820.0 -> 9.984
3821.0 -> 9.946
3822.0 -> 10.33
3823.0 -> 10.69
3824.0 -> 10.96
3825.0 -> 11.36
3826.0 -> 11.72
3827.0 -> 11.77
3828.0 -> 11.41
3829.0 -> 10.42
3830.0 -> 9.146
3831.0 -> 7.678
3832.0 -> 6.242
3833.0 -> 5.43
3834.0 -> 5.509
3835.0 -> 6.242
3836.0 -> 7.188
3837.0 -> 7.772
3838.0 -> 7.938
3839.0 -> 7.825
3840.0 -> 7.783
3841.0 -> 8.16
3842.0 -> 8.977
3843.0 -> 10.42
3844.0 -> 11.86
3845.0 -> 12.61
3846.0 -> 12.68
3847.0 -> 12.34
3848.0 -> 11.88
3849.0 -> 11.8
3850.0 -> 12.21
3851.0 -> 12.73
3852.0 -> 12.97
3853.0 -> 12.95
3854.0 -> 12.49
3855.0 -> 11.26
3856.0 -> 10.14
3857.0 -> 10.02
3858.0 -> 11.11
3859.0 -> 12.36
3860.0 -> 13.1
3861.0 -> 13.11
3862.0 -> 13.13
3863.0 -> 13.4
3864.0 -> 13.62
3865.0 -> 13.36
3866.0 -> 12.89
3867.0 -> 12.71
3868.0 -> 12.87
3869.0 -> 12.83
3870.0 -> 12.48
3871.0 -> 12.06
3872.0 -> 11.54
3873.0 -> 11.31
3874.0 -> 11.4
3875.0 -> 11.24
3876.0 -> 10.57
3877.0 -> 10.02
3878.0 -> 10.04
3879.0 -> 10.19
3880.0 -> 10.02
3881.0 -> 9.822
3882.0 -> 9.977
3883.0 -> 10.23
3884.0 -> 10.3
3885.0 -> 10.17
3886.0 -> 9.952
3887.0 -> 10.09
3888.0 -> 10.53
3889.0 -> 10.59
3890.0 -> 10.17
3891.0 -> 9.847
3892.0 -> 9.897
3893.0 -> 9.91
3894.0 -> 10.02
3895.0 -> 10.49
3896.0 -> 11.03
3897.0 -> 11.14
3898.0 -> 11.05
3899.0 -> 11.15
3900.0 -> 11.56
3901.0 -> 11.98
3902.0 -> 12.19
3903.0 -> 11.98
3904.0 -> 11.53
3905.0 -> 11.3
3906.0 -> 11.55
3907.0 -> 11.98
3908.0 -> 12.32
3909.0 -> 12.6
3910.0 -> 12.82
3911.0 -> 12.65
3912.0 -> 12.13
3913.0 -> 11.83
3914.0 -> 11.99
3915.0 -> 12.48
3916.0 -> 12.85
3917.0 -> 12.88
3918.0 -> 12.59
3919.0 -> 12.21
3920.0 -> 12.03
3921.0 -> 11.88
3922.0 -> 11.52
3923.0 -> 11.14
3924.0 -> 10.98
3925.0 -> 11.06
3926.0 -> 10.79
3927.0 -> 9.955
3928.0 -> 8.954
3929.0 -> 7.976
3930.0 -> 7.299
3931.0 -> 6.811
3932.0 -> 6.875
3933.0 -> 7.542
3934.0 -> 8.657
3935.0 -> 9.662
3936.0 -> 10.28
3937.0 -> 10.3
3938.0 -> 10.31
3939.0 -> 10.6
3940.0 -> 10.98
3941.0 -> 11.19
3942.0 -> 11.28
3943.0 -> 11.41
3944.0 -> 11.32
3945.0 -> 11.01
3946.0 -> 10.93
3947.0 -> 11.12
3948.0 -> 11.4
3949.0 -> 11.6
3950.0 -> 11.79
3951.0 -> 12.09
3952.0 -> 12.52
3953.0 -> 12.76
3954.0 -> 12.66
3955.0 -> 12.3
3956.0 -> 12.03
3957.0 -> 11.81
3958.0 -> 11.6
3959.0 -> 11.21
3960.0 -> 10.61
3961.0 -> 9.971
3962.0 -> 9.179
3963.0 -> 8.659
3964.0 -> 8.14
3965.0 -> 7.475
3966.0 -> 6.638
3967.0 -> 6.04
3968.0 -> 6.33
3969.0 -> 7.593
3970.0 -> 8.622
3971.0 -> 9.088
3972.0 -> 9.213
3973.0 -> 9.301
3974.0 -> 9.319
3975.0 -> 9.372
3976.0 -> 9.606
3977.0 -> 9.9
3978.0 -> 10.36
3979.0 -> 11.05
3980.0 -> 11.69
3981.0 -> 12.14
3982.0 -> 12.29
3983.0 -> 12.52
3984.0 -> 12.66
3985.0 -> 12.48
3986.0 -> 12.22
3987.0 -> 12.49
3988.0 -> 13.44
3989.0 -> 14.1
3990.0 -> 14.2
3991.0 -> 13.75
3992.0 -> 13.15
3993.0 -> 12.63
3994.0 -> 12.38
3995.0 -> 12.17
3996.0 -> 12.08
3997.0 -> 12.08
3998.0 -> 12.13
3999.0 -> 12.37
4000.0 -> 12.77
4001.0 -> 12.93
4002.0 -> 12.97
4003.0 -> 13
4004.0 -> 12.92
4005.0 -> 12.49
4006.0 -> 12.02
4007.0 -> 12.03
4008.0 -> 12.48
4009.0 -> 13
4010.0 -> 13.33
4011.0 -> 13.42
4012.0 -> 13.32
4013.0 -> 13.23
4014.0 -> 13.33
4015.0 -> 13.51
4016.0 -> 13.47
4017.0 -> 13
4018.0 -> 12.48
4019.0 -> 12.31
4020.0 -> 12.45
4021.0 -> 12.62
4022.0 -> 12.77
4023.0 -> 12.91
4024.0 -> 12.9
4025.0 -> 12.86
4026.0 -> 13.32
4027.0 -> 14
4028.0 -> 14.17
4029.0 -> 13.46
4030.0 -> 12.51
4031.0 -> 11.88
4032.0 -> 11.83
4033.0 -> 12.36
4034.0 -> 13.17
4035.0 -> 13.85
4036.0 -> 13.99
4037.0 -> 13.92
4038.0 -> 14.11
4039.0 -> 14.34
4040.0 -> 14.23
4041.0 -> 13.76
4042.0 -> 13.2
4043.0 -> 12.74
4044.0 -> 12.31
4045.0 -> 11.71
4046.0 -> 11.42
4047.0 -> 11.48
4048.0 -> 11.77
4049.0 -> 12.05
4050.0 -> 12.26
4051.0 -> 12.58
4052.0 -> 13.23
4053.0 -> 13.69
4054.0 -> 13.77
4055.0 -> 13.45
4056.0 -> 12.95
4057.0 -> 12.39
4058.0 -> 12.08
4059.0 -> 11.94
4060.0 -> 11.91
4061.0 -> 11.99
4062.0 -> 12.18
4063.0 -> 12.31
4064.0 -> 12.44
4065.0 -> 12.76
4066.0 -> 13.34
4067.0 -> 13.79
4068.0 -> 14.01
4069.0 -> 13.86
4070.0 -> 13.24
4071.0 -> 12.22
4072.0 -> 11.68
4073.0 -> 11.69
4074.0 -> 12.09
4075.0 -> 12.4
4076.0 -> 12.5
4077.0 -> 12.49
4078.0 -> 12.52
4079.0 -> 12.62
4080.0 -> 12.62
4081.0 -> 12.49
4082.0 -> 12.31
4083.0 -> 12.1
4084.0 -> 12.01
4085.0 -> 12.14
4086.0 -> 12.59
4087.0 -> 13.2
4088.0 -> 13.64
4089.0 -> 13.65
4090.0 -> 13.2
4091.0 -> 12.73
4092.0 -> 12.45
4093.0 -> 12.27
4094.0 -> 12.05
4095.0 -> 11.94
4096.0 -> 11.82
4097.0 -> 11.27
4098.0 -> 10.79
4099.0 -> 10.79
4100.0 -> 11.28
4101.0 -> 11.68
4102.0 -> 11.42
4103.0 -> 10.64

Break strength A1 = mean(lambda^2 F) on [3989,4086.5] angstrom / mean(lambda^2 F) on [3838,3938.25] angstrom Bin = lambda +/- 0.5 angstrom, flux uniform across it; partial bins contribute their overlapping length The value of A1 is 1.24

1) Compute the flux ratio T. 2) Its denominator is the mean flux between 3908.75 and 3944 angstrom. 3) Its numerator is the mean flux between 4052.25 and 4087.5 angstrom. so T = 1.2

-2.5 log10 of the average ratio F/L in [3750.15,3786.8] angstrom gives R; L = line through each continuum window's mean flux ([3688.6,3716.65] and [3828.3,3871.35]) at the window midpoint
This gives -0.08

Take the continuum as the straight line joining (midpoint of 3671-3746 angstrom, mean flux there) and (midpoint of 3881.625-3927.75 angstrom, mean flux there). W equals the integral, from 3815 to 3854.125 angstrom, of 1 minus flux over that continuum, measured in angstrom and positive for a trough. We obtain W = 2.1 angstrom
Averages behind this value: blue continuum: 9.47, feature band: 10.1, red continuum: 11.3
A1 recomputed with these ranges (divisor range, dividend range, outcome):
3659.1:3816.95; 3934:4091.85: 1.43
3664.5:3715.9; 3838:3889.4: 1.42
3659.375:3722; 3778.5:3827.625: 1.27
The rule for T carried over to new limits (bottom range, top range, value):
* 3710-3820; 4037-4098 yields 1.24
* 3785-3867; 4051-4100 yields 1.20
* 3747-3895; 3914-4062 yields 1.12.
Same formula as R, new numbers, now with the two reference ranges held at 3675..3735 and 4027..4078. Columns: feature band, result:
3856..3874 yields -0.11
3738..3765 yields 0.15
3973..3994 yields 0.03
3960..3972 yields 0.43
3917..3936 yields 0.17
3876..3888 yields 0.12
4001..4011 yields -0.03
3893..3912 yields -0.01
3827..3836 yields 0.34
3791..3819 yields 0.07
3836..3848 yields 0.12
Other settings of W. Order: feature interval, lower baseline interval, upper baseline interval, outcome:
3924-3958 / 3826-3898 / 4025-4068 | 3.2 angstrom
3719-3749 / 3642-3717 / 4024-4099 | -4.4 angstrom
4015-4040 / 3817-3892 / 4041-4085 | -1.9 angstrom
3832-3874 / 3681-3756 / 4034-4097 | -1.3 angstrom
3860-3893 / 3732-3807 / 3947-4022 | -2.2 angstrom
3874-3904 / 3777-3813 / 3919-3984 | -0.7 angstrom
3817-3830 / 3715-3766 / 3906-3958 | -0.2 angstrom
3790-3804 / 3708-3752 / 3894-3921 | 1.8 angstrom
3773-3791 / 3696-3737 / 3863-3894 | -1.4 angstrom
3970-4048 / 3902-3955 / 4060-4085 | -3.6 angstrom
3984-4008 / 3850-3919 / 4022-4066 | -0.5 angstrom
